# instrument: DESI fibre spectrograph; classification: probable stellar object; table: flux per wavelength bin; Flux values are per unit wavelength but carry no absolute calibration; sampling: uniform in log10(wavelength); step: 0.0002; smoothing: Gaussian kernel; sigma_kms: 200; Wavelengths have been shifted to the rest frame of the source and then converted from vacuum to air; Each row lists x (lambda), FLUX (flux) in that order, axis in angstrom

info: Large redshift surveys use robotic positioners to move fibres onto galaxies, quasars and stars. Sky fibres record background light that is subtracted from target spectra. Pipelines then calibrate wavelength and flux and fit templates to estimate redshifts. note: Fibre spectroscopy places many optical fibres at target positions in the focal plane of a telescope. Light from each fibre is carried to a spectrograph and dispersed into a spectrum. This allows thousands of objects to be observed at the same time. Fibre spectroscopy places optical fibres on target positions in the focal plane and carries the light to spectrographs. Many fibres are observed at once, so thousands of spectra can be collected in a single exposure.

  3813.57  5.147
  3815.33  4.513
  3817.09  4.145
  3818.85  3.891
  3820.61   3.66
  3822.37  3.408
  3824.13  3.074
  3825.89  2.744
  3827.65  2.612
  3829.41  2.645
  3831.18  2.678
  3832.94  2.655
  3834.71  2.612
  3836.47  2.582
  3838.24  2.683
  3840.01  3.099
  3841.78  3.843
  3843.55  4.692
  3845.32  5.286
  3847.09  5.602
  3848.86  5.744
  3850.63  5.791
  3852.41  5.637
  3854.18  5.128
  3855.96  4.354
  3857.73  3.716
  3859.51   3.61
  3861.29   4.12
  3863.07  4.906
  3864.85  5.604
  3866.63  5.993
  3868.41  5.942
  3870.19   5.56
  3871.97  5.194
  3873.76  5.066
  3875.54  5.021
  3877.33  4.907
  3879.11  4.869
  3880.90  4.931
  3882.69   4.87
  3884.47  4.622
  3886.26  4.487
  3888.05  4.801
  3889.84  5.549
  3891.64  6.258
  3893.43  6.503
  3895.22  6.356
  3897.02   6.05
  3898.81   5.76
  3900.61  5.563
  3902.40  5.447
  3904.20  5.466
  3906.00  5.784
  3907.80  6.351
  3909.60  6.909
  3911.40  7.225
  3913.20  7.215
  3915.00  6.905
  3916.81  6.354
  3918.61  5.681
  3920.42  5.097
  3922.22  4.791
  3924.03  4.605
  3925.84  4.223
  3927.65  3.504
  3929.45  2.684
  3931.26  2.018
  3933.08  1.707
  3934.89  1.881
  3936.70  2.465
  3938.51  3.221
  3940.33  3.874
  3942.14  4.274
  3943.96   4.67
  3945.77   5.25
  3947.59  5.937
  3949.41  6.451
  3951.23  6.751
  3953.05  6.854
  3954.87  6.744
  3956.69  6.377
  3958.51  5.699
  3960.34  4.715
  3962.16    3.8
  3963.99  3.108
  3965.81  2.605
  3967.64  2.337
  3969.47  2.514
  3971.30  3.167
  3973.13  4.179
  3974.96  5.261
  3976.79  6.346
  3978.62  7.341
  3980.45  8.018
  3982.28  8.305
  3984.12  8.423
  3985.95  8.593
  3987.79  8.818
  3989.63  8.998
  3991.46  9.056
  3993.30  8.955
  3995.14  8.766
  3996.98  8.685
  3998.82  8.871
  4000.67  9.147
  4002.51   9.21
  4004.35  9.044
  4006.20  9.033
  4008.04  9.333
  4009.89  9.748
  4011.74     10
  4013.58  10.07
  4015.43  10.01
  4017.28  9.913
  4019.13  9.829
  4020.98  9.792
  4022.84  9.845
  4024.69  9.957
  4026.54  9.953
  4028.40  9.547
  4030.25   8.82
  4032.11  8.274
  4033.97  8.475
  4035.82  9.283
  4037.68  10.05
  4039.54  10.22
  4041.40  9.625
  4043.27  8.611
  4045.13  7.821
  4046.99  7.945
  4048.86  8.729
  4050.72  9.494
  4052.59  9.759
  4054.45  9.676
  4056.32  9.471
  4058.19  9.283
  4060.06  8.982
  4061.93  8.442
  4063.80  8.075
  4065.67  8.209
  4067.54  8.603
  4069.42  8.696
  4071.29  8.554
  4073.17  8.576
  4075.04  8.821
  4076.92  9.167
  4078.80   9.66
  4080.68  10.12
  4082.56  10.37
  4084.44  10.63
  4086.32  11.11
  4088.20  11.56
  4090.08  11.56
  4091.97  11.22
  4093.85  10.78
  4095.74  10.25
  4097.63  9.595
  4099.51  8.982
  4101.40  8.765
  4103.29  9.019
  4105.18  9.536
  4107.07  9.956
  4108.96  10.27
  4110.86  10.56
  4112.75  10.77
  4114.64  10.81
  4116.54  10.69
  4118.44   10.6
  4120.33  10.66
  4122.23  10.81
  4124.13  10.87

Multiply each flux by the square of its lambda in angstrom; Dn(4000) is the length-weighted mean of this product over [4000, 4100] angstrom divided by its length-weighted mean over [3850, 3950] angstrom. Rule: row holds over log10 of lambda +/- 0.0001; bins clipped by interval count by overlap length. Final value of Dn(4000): 2.0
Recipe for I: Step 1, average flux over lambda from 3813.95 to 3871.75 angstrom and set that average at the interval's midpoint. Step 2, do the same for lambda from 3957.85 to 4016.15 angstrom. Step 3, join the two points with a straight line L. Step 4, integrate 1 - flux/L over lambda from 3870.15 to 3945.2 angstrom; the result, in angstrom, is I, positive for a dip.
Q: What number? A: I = 6.9 angstrom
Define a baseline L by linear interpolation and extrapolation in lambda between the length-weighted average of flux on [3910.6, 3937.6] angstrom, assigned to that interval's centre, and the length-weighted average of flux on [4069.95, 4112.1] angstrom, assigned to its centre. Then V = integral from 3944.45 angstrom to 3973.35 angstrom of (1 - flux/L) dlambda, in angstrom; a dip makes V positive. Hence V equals 3.6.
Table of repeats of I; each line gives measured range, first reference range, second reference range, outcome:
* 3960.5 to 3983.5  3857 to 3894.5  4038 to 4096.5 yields 7.99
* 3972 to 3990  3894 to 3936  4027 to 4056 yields -0.26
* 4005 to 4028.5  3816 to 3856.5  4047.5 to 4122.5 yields -4.73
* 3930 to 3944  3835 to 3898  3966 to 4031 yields 7.95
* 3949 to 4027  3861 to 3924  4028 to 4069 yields 2.01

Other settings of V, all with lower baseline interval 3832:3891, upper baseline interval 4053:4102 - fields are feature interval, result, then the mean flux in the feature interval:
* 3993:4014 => -3.5 angstrom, 9.23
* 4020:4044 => -2.5 angstrom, 9.42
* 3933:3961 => 7.4 angstrom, 4.9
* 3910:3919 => -1.4 angstrom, 6.75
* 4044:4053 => 0.2 angstrom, 8.69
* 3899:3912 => -0.9 angstrom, 6.06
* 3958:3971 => 6.6 angstrom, 3.45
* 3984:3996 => -1.9 angstrom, 8.83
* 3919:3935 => 6.7 angstrom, 3.54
